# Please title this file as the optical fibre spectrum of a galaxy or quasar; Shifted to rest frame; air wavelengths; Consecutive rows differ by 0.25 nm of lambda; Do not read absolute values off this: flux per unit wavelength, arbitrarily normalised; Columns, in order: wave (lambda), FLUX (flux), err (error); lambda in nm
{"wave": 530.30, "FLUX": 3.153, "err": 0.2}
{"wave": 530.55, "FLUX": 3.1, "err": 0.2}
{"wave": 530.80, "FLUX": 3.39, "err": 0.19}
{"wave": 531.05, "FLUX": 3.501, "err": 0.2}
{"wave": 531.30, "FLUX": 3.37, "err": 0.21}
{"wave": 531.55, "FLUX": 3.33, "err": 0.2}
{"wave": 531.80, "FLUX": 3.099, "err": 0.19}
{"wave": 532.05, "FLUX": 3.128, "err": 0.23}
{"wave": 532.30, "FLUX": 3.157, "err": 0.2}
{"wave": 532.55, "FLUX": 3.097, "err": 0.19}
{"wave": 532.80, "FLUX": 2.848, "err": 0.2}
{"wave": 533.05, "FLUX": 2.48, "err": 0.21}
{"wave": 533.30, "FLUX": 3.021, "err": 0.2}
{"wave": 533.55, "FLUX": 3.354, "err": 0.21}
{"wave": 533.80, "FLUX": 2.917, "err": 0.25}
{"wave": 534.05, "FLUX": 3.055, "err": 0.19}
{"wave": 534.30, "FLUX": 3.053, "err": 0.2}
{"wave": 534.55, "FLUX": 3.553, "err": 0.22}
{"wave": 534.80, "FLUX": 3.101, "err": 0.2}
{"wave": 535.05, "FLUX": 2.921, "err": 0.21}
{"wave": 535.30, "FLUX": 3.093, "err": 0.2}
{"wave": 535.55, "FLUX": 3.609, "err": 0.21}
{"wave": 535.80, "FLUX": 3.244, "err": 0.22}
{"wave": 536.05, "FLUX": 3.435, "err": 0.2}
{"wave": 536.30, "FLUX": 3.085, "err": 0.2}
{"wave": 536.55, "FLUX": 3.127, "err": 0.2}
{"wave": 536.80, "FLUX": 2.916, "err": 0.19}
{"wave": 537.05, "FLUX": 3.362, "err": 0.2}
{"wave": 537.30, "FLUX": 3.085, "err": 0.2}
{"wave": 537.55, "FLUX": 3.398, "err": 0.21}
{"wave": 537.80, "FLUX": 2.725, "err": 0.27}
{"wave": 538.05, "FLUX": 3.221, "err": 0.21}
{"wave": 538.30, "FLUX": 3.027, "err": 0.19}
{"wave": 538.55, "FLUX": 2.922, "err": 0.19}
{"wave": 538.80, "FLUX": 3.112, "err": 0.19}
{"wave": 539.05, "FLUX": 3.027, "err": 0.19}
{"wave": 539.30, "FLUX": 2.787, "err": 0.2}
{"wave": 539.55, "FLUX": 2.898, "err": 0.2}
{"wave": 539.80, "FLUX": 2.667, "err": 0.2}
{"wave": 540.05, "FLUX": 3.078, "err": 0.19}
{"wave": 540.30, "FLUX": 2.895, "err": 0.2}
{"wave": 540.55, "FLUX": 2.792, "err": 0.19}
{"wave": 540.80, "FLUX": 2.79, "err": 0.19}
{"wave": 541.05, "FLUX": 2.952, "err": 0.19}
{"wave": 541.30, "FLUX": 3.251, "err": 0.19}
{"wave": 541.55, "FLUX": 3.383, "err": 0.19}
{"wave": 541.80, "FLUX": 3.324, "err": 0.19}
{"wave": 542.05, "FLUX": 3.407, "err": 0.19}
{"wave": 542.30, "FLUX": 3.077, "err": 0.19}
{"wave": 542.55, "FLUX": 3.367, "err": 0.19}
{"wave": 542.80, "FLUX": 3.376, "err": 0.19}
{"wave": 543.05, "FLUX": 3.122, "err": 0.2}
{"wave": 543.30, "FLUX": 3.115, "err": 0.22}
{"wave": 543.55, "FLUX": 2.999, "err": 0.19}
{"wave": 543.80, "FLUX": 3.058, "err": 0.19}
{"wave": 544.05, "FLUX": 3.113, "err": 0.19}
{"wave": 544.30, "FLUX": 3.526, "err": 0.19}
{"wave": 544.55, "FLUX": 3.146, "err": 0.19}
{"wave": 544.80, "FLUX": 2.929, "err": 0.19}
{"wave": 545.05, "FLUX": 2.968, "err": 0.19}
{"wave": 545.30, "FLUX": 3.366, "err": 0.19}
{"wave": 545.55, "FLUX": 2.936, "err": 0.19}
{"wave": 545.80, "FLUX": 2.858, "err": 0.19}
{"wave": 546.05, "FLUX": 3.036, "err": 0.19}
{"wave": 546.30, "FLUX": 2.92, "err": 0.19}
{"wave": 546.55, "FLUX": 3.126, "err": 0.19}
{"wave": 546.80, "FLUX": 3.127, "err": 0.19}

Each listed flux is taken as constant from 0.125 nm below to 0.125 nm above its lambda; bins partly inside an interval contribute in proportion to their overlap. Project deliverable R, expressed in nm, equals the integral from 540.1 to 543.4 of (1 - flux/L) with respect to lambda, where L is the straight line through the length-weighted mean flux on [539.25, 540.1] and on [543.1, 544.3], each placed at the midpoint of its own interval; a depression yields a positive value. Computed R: -0.17 nm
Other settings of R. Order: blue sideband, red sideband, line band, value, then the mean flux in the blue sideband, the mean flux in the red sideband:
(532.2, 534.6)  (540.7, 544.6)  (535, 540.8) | 0.098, 3.04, 3.19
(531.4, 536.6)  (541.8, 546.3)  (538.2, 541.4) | 0.205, 3.13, 3.14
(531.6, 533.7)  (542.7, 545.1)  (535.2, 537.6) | -0.128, 3.03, 3.14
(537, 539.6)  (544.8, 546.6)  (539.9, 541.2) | 0.058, 3.05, 3.02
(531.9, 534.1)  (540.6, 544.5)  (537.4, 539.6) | 0.063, 3.01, 3.18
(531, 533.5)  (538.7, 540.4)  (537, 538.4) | -0.075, 3.1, 2.92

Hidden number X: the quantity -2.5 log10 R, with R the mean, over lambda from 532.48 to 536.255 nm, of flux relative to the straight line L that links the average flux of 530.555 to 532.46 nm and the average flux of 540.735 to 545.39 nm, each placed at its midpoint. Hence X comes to 0.04 mag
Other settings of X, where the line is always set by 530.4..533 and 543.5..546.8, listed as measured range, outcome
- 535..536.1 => -0.041 mag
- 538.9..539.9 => 0.097 mag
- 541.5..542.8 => -0.072 mag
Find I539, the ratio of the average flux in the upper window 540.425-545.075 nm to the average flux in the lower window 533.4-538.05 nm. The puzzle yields 0.99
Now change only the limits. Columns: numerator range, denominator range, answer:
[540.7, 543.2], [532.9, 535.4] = 1.05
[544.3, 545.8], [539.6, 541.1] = 1.08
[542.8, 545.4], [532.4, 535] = 1.03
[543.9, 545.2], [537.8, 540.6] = 1.07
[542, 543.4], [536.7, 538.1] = 1.04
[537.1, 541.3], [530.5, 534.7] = 0.95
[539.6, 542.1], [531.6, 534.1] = 1.00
